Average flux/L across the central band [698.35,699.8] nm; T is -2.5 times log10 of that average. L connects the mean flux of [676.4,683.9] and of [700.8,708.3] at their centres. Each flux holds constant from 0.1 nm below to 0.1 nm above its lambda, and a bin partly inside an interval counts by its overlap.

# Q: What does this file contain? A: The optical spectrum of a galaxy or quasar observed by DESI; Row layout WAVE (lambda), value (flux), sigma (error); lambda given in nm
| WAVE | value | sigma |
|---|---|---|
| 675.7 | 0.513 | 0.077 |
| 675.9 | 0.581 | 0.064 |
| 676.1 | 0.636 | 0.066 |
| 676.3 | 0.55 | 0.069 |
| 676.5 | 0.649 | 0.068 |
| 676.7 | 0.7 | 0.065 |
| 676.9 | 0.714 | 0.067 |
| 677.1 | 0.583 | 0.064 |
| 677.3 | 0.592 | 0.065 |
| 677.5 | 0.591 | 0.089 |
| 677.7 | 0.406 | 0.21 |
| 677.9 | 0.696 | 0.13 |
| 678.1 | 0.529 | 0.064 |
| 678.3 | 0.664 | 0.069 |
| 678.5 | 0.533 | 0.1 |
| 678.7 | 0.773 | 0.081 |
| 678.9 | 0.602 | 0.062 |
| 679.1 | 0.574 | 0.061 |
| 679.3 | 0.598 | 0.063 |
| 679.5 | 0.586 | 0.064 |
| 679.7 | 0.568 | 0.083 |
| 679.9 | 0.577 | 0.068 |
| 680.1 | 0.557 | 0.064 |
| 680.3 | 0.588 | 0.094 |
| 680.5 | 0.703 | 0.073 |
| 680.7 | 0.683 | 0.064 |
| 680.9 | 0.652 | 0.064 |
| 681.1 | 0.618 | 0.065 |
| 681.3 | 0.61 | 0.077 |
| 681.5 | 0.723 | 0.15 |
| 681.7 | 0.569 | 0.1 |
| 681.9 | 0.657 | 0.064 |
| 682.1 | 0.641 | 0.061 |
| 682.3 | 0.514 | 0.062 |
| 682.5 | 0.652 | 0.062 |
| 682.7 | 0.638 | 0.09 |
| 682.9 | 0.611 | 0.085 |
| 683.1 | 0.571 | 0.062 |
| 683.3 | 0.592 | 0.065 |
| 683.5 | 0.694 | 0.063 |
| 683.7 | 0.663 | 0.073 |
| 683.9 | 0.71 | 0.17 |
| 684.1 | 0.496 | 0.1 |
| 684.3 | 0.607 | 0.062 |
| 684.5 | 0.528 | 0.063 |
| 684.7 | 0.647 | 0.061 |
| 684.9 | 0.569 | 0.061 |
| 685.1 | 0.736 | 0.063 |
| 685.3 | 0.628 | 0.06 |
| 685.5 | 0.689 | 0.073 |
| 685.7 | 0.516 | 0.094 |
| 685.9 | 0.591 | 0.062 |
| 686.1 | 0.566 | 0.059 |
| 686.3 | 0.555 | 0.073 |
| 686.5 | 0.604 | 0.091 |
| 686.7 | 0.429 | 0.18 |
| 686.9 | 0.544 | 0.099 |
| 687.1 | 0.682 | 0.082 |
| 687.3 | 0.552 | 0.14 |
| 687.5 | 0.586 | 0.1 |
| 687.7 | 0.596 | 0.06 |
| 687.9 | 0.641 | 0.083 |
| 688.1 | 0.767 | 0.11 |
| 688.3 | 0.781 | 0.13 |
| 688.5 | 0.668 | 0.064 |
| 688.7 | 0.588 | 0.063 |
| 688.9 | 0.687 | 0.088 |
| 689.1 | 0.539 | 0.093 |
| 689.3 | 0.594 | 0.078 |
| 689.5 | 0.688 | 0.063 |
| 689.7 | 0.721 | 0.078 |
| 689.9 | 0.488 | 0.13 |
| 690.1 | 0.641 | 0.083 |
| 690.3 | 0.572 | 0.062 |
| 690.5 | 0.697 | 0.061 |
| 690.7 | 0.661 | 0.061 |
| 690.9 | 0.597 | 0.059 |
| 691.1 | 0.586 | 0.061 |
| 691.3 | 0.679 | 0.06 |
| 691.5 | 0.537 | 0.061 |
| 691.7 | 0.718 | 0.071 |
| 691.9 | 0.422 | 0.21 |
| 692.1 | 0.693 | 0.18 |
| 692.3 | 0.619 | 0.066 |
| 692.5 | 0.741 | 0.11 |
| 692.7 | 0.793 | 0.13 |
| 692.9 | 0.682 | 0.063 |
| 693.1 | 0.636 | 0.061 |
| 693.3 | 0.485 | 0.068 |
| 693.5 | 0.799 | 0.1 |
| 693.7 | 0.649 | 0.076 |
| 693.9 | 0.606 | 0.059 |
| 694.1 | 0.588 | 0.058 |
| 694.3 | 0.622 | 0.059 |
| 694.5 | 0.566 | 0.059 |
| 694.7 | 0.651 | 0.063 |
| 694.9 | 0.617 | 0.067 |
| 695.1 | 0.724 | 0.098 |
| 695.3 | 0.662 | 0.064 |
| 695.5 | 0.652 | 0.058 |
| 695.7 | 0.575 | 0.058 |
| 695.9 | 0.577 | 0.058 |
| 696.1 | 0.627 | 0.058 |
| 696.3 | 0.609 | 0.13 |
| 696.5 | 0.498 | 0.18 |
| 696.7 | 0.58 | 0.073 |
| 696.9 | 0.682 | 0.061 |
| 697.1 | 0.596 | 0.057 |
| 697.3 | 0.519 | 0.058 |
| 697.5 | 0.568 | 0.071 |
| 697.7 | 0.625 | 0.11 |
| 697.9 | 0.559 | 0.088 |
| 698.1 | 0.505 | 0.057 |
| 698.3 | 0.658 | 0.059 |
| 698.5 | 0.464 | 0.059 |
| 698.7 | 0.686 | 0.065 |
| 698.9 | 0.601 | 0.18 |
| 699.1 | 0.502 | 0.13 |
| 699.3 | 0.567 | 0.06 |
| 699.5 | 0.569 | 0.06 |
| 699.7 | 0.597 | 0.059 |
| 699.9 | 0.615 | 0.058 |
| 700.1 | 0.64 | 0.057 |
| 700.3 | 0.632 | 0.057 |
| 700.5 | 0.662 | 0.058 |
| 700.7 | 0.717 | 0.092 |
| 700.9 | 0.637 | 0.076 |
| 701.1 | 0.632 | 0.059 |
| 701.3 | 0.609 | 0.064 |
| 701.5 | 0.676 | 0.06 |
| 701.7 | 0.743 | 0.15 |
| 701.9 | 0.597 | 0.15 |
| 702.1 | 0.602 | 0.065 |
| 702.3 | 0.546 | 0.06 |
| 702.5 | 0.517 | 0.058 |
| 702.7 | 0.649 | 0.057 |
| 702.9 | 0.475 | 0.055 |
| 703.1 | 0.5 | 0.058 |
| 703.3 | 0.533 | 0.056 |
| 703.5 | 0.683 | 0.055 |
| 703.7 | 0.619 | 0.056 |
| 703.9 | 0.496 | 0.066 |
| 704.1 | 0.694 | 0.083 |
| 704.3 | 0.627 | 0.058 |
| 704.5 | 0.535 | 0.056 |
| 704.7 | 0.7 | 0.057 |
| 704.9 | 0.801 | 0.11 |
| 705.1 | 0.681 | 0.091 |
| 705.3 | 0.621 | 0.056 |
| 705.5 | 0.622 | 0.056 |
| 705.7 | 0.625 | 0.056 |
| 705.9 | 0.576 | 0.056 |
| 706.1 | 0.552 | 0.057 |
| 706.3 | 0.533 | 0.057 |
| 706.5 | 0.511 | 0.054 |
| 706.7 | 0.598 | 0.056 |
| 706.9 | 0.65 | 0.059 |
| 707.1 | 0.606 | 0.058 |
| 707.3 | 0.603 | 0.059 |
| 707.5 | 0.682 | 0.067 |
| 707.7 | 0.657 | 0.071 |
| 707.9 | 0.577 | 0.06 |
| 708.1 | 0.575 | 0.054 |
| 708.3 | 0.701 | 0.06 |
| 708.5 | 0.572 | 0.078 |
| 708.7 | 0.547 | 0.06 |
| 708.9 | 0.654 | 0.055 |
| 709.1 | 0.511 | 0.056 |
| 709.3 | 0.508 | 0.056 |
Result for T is 0.07 mag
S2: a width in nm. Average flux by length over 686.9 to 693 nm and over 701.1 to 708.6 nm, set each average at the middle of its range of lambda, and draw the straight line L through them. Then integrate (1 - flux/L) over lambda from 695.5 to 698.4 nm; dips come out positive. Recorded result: 0.18 nm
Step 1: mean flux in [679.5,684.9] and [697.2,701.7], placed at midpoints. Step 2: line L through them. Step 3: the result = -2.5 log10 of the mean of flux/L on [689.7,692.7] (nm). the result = -0.03 mag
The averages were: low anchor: 0.617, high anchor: 0.605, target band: 0.627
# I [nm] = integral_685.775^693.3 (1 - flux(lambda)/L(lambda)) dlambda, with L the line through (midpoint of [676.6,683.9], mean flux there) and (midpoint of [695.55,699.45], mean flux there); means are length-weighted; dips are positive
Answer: -0.33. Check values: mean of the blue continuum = 0.619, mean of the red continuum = 0.58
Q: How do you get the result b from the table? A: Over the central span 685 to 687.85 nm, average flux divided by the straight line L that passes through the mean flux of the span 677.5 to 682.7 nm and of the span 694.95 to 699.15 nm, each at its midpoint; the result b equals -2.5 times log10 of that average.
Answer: 0.02 mag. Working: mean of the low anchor 0.611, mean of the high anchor 0.595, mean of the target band 0.592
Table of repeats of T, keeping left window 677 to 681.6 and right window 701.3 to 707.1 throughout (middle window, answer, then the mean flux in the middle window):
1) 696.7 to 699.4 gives 0.05 mag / 0.579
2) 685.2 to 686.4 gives 0.03 mag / 0.591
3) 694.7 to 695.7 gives -0.08 mag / 0.654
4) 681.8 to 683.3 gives 0.00 mag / 0.611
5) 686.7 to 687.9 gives 0.05 mag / 0.583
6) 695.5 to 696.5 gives 0.03 mag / 0.593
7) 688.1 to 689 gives -0.14 mag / 0.691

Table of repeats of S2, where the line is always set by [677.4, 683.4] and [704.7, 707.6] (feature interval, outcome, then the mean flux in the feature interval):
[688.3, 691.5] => -0.08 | 0.629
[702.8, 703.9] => 0.11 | 0.556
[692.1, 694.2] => -0.16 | 0.661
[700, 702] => -0.11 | 0.654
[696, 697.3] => 0.05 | 0.593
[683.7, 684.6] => 0.03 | 0.594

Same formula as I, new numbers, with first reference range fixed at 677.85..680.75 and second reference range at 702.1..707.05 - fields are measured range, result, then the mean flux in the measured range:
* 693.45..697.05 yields -0.12 nm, 0.624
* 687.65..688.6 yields -0.14 nm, 0.696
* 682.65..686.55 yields 0.00 nm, 0.61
